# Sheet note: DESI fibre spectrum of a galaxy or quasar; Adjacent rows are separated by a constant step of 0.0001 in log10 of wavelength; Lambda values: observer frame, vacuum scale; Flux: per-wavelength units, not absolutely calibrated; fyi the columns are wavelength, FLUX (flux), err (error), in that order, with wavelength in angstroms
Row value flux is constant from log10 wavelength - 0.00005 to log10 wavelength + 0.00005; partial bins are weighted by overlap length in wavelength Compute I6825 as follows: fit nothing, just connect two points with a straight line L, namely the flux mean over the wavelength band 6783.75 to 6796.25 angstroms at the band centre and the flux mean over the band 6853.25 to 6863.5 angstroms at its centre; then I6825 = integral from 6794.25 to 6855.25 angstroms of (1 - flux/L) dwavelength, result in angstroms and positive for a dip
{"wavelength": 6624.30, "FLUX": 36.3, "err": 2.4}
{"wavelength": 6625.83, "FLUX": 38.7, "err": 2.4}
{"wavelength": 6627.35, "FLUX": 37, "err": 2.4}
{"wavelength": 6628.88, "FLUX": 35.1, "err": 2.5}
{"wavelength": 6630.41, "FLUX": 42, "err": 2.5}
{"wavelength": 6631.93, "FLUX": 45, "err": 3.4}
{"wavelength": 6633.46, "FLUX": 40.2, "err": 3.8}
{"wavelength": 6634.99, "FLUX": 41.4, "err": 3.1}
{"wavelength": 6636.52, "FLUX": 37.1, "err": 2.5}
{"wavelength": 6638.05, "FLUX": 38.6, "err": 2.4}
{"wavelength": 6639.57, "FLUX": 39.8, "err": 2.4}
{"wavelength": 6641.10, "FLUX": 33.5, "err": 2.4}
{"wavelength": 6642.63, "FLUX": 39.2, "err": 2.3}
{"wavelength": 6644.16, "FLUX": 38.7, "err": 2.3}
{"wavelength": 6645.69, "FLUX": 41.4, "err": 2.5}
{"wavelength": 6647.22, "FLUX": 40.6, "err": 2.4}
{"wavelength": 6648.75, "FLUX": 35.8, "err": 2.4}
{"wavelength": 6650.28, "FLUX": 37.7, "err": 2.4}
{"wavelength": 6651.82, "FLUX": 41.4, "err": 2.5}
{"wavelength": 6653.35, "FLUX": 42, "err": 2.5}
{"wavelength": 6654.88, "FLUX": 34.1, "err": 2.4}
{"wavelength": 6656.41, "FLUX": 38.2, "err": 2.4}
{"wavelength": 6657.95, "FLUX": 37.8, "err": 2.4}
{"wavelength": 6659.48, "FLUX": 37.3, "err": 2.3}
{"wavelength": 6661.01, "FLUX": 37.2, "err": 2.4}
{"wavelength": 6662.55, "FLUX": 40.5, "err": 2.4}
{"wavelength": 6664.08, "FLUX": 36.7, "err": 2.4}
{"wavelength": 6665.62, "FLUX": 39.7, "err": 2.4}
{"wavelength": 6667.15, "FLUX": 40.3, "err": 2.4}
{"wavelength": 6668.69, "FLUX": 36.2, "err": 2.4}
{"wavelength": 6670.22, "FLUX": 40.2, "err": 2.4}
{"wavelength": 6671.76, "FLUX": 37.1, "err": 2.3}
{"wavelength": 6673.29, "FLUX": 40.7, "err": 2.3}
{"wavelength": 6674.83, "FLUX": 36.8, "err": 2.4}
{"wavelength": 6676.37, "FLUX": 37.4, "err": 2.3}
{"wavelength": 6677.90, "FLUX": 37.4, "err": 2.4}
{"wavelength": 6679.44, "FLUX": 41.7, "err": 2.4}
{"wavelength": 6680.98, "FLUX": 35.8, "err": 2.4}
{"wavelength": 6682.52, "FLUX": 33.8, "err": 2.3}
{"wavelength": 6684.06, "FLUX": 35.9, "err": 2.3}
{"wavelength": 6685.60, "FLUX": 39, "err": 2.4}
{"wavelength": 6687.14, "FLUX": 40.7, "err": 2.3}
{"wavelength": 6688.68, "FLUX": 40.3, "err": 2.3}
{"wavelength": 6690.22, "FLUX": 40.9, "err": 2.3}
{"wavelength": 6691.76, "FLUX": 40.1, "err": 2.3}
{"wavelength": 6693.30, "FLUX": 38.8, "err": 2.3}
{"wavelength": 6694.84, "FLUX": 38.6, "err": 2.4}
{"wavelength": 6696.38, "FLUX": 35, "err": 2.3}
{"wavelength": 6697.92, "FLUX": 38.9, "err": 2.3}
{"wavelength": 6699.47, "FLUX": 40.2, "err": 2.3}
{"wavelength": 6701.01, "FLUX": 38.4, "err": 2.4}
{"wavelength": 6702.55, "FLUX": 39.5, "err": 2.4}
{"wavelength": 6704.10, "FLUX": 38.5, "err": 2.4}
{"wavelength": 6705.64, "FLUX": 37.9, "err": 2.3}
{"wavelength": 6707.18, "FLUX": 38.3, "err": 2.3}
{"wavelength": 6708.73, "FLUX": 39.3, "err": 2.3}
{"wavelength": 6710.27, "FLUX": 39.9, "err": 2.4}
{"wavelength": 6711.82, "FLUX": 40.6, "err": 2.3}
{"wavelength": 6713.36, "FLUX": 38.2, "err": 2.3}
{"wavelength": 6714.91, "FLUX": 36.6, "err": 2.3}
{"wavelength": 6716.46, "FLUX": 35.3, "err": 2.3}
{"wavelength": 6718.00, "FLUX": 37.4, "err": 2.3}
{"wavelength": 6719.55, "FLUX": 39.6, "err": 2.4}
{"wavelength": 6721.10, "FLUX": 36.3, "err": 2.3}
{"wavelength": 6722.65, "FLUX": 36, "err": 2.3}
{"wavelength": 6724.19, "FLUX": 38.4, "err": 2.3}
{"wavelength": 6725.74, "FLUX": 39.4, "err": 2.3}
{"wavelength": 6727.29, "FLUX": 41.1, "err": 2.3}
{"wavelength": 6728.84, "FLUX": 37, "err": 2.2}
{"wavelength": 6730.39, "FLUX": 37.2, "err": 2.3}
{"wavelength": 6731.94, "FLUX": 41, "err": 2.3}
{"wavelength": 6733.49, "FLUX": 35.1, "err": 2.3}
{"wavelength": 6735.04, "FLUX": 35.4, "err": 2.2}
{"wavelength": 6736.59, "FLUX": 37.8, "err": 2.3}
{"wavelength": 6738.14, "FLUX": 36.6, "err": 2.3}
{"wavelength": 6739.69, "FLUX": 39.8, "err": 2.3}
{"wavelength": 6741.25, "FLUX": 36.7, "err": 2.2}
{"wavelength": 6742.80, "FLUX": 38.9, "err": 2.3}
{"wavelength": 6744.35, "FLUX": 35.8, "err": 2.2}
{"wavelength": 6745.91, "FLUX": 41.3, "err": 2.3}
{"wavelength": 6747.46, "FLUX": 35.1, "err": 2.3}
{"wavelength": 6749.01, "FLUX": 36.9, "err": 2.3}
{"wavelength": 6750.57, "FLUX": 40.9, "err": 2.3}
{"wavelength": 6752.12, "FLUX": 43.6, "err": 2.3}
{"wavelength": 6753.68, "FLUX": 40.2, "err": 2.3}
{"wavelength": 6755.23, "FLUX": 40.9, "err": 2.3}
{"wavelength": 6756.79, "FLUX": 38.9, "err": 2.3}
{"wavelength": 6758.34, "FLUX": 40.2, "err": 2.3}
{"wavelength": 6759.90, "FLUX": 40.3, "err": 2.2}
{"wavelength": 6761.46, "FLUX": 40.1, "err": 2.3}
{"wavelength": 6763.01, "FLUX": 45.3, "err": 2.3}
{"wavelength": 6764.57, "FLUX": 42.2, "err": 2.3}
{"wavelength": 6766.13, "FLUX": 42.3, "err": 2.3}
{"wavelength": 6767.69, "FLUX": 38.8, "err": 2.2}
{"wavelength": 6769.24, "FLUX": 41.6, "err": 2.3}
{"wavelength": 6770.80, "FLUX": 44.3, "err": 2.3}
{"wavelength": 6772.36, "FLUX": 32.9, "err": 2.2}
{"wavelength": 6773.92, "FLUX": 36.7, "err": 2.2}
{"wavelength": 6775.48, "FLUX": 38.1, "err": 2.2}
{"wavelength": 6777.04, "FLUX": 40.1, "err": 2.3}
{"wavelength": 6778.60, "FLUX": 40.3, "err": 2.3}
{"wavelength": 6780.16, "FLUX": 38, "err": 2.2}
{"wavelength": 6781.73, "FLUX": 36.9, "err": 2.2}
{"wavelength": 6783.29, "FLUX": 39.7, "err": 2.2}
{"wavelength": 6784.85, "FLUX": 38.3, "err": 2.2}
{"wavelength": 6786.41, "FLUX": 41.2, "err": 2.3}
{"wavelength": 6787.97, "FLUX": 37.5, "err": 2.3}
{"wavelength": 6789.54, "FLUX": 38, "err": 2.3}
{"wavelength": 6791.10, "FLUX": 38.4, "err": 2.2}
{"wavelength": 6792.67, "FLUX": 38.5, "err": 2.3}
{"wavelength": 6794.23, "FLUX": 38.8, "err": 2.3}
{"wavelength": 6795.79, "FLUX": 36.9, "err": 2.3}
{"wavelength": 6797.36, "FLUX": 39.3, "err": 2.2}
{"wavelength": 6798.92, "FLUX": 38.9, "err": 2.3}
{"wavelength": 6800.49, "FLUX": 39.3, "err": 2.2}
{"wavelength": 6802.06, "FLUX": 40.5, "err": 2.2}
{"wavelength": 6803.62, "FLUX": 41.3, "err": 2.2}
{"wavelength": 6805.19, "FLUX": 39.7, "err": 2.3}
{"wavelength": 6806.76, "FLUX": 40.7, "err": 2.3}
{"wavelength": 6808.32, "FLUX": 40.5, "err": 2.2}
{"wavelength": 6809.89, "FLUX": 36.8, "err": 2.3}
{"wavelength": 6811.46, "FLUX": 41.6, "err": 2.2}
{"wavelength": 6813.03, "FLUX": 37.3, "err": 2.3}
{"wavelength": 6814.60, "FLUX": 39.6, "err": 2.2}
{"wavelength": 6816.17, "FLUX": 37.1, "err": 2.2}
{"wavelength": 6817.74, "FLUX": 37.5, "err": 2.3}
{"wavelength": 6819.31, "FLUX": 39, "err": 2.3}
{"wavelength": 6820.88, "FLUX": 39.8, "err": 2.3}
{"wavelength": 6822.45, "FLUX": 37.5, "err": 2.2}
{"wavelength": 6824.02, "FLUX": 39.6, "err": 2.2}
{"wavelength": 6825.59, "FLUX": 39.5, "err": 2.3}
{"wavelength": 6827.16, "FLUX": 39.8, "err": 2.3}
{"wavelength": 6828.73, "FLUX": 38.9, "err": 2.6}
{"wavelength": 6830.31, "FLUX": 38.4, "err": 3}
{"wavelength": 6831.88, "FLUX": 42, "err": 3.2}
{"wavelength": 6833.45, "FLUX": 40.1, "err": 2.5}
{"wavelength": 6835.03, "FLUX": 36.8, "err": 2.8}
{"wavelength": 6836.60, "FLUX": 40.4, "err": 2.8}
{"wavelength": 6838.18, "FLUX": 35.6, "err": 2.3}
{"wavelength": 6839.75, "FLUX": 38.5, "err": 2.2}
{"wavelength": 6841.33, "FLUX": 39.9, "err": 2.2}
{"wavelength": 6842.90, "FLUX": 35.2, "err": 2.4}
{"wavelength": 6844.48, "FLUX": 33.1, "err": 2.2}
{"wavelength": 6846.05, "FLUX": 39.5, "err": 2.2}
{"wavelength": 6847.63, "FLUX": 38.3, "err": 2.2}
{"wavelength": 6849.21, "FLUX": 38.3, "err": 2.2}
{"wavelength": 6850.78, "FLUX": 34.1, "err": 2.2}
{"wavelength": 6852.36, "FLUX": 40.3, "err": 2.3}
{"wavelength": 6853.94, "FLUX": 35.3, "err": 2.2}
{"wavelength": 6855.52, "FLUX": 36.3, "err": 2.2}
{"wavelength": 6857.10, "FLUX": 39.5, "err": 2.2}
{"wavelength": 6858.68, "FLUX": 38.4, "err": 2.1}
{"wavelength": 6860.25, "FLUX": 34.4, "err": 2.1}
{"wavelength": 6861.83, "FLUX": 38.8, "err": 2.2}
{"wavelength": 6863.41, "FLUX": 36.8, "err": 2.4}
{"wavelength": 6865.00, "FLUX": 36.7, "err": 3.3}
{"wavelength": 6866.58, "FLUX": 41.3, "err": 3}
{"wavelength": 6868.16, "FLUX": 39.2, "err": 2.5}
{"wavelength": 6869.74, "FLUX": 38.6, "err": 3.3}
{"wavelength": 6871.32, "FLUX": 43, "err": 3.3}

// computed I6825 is -1.2 angstroms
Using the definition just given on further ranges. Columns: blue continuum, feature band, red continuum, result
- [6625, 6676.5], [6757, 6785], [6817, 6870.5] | -1.0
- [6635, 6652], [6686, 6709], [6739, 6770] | 0.1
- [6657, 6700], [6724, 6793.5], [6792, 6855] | -1.0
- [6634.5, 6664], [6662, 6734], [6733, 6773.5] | 0.9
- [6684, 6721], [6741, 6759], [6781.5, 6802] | -0.2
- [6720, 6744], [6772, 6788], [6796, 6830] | 0.1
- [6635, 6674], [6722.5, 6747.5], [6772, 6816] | 0.5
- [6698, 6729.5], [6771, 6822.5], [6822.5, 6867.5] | -0.8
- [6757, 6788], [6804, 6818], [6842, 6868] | -0.2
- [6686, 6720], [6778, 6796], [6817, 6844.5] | 0.0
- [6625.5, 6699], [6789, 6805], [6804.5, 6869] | -0.3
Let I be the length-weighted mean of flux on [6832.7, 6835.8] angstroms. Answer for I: 38.4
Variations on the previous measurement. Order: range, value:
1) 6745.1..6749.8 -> 37.7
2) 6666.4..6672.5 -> 38.4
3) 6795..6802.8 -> 39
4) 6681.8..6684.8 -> 34.8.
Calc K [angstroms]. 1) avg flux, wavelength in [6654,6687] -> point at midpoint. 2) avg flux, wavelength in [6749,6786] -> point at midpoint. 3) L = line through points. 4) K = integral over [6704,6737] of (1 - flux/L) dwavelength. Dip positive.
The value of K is 0.8 angstroms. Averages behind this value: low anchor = 37.9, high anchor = 40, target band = 38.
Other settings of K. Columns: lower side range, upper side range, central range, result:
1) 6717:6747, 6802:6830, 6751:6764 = -1.0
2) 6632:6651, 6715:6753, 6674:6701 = 0.1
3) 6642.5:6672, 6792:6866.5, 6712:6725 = 0.4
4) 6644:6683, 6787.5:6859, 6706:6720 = 0.0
